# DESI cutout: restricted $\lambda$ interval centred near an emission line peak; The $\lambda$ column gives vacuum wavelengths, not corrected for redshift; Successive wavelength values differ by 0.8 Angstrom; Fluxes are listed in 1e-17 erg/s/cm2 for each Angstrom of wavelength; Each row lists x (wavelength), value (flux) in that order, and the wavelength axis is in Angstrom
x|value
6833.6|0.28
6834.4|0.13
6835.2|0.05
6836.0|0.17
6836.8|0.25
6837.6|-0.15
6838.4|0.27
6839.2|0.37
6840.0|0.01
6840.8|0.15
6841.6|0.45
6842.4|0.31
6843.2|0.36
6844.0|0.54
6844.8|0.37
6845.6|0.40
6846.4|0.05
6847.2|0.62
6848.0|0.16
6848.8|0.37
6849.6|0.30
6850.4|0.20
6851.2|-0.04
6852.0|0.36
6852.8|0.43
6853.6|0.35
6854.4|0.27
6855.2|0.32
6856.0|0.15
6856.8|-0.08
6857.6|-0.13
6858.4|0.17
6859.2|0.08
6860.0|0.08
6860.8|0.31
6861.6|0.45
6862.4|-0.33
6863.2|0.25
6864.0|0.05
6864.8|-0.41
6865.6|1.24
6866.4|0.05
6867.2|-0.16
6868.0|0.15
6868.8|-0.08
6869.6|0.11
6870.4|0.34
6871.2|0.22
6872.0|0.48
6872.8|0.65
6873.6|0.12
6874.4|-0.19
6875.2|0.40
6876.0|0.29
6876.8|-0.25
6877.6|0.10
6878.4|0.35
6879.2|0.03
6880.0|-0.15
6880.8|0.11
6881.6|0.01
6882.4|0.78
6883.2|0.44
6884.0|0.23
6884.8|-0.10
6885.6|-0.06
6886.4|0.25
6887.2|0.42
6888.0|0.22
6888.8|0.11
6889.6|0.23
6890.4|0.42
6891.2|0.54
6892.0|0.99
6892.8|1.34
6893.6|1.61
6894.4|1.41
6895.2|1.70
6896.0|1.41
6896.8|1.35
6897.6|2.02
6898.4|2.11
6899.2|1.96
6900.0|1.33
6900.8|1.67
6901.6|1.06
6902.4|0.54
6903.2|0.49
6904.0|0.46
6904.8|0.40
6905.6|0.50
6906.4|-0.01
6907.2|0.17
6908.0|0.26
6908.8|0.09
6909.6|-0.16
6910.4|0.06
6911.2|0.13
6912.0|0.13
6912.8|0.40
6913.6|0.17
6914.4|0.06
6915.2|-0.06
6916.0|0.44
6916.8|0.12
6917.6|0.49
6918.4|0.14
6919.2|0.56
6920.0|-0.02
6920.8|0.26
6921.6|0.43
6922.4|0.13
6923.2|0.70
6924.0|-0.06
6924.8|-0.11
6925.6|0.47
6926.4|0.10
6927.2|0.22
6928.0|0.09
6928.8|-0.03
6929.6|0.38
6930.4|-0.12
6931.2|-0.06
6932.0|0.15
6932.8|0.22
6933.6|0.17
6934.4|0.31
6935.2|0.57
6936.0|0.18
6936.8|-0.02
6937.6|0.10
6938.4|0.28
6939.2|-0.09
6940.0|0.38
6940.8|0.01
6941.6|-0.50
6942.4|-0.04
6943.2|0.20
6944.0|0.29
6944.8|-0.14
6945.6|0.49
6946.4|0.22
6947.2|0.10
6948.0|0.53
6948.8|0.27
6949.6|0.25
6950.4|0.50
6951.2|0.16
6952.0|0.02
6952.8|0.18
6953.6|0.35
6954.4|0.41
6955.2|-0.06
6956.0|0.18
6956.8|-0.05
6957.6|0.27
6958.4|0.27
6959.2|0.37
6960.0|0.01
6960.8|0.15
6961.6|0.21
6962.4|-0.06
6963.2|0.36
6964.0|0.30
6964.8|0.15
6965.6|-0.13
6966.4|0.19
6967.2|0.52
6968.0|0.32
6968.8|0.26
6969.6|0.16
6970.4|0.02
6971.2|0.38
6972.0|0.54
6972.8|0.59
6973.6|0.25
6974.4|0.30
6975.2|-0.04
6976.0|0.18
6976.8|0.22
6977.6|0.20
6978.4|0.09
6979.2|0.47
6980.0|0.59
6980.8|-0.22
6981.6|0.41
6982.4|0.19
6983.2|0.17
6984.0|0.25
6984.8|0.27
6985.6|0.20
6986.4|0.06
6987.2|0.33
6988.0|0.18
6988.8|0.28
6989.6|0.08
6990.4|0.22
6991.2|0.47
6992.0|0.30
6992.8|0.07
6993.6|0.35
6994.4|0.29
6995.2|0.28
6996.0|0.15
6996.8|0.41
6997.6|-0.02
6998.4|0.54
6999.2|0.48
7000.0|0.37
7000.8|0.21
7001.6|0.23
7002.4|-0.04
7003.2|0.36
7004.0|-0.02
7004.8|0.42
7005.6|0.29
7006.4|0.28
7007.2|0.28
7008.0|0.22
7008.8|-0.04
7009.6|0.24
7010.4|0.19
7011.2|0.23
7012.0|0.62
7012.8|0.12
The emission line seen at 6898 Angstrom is [O II] 3727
